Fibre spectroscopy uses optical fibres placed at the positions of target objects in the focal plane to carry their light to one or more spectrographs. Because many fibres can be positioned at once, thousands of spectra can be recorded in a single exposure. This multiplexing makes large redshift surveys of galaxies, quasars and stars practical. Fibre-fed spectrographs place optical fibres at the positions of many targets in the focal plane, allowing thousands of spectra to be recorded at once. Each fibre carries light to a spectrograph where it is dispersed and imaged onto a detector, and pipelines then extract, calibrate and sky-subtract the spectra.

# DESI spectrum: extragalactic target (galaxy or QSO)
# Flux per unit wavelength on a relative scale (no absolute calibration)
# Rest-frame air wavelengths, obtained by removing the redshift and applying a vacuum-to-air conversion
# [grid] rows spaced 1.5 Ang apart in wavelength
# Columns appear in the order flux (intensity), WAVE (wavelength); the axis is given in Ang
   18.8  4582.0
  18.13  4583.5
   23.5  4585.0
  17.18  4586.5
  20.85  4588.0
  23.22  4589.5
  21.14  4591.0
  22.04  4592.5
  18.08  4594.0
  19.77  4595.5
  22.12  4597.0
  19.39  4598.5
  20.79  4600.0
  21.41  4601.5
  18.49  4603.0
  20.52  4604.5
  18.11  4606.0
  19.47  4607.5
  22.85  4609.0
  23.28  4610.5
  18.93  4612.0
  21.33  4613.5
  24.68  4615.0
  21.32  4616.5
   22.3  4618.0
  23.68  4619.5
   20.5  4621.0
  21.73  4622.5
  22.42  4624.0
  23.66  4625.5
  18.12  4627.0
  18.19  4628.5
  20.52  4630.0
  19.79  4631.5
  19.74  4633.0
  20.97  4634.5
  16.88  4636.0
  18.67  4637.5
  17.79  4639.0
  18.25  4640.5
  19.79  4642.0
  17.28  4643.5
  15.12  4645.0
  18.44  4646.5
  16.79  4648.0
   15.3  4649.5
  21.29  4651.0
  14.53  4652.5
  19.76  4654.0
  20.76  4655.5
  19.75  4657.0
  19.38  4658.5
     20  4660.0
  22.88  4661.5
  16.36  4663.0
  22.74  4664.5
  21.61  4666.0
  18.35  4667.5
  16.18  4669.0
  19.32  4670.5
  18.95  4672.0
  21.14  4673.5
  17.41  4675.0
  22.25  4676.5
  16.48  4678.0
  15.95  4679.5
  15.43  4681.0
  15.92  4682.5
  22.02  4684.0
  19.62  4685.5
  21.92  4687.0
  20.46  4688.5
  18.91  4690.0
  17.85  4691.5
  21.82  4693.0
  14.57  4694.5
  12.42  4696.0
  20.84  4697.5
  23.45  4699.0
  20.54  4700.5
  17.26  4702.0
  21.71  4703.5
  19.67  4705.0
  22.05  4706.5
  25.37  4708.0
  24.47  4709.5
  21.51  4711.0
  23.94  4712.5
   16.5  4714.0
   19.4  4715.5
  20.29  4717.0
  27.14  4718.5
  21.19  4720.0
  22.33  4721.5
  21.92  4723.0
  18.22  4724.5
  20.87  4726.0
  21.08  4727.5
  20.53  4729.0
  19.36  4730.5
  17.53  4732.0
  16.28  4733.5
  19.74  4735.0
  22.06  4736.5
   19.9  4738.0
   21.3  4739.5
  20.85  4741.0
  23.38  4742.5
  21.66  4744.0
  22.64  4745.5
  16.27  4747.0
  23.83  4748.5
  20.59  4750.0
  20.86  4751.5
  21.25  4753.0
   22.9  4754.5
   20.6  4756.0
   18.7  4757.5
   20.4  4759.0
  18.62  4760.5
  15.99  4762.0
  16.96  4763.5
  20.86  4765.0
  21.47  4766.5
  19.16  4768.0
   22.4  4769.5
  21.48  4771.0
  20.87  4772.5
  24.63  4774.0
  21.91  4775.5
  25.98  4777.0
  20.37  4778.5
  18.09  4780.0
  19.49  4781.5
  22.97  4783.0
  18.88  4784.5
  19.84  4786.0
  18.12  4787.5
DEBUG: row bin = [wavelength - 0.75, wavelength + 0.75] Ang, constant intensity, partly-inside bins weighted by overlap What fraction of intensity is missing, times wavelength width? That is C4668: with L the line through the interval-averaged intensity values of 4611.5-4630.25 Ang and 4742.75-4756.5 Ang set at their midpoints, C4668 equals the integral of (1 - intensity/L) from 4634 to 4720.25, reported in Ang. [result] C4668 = 7.8 Ang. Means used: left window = 21.4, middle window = 19.4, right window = 21.3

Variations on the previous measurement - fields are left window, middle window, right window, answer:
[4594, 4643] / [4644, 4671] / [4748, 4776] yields 2.2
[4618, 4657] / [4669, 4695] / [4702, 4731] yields 2.1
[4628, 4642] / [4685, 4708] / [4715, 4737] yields 0.4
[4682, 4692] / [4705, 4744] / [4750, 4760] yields -1.6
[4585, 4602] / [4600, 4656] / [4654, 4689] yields 0.8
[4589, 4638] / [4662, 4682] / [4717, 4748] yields 2.0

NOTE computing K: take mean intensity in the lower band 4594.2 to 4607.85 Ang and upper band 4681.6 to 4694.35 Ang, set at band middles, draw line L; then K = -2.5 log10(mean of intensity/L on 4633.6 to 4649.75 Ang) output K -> 0.11 mag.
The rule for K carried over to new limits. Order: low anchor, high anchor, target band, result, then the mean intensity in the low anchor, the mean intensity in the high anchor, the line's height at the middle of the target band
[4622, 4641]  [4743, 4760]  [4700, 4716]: -0.036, 19.7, 20.9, 20.5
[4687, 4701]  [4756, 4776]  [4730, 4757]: -0.038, 19.1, 20.3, 19.9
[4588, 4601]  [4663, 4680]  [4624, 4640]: 0.023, 20.8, 19.1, 20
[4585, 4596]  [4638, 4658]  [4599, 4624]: -0.085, 20.6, 18.1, 19.7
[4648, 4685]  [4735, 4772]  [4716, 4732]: -0.058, 18.9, 20.6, 20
